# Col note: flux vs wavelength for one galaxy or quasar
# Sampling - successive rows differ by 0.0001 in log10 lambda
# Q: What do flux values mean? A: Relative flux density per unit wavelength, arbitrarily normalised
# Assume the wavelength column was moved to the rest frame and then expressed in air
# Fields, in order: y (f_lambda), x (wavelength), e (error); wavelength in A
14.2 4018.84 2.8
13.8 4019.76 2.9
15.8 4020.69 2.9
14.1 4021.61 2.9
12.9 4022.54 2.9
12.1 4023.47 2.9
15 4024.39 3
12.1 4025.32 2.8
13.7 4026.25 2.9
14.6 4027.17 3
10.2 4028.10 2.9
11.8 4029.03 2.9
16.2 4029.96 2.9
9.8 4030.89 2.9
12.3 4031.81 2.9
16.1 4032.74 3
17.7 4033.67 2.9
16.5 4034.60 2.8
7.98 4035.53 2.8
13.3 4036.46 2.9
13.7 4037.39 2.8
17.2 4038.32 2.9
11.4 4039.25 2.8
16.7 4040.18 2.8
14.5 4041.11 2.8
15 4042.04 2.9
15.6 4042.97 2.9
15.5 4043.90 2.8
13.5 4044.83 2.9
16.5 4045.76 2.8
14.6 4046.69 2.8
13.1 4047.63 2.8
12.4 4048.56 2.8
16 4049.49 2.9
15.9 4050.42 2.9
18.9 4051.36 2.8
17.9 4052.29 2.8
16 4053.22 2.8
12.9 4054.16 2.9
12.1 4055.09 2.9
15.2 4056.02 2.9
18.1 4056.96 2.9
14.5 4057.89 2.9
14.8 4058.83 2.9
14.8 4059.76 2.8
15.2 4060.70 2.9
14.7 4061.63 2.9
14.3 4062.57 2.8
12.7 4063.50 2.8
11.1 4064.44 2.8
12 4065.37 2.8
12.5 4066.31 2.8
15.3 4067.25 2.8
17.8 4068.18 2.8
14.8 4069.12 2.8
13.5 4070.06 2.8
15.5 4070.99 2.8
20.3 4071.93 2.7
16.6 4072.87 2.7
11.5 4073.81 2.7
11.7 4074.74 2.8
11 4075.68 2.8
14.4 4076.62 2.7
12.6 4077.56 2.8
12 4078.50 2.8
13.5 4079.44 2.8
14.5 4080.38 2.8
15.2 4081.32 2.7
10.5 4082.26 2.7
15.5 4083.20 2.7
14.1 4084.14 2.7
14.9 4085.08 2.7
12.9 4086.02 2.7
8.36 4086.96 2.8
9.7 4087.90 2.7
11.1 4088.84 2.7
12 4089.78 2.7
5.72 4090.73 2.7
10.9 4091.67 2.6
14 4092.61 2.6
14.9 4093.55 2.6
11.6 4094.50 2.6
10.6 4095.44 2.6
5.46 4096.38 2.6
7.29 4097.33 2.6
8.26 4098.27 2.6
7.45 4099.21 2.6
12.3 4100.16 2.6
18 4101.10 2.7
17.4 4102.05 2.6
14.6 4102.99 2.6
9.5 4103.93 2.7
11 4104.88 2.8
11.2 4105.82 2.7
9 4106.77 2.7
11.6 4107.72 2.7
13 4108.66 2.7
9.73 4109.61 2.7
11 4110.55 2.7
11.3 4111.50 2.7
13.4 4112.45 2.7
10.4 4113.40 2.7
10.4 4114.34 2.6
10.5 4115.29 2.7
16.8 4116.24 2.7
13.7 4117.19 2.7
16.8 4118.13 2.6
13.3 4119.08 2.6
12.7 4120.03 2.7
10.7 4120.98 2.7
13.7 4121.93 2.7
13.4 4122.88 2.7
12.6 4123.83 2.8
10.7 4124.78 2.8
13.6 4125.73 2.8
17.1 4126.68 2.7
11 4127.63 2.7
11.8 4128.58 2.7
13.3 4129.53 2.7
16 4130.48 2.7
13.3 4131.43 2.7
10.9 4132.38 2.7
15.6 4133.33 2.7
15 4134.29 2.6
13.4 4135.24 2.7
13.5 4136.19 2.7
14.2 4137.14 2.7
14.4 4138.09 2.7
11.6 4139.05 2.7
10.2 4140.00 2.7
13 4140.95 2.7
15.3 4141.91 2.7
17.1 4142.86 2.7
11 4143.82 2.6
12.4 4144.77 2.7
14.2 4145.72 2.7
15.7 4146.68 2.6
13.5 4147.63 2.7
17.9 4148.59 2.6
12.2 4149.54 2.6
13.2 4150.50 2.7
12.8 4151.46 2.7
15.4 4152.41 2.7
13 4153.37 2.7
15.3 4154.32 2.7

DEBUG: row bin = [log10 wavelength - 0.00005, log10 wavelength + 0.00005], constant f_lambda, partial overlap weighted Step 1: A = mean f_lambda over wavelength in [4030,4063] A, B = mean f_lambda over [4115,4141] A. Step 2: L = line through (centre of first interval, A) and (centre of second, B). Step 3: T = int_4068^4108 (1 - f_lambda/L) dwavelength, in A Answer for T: 4.68 A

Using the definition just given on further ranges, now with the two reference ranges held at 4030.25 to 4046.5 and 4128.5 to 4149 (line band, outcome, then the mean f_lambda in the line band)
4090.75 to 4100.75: 2.8 A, 10.2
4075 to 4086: 0.5 A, 13.4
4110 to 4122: 1.1 A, 12.6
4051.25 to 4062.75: -0.8 A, 15.3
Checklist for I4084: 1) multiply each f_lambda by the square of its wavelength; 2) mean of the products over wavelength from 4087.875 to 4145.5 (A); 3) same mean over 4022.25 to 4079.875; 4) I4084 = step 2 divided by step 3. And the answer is 0.9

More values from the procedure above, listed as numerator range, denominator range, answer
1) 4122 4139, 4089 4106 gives 1.22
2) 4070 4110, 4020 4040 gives 0.92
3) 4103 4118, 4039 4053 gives 0.79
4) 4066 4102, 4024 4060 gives 0.89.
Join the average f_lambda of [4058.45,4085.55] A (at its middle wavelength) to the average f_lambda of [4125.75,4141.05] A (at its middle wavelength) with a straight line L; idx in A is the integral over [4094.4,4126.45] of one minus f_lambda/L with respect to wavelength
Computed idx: 4.1 A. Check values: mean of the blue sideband 14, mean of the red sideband 13.4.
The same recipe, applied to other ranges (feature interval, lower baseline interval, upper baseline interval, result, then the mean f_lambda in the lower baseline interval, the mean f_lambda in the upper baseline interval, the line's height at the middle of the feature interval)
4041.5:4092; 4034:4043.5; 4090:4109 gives -4.2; 14.2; 11.2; 12.8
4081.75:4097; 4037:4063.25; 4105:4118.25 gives 2.0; 15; 11.9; 13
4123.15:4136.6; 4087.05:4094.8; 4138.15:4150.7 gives -0.5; 11.1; 13.7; 13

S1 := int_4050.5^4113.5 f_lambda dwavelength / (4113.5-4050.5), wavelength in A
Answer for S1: 13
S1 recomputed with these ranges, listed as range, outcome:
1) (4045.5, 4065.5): 14.7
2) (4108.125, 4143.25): 13.1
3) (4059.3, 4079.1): 14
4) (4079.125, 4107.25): 11.7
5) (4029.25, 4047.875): 14.3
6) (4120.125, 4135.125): 13.2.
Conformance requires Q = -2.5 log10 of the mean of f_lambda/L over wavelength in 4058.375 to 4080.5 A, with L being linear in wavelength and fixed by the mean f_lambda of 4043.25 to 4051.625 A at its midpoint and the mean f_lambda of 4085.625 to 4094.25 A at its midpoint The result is -0.09 mag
